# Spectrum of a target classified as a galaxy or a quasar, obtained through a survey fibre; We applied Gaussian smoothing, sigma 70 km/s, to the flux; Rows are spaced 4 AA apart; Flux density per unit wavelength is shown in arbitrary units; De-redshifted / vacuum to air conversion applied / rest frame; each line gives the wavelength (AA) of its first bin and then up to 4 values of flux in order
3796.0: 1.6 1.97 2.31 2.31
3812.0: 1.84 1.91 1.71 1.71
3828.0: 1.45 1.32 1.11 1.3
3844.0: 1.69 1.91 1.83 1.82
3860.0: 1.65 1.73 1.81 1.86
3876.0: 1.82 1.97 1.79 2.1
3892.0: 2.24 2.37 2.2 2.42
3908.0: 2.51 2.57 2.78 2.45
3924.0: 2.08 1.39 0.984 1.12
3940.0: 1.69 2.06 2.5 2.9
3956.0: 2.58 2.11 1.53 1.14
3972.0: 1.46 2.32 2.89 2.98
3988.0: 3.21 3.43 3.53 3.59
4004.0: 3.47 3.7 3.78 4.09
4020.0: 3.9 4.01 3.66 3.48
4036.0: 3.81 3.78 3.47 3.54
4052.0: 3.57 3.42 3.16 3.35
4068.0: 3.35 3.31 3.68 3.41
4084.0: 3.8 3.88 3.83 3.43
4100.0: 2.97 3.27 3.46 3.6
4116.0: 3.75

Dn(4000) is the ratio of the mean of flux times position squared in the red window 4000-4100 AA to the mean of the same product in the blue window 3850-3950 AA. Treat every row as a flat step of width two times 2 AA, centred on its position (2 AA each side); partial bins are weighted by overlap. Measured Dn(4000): 1.95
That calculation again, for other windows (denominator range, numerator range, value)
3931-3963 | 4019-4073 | 1.86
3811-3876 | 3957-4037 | 2.01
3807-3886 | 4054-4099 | 2.29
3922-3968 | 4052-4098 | 2.00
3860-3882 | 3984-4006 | 1.99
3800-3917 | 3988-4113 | 2.04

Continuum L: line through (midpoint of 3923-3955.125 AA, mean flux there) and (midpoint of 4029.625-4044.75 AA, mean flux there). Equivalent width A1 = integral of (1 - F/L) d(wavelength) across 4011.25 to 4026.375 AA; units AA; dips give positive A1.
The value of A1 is -2.9 AA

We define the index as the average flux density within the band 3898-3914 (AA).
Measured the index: 2.42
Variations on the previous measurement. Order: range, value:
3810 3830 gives 1.72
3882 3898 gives 2.12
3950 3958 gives 2.74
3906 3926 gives 2.48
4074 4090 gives 3.69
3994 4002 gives 3.56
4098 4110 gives 3.23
